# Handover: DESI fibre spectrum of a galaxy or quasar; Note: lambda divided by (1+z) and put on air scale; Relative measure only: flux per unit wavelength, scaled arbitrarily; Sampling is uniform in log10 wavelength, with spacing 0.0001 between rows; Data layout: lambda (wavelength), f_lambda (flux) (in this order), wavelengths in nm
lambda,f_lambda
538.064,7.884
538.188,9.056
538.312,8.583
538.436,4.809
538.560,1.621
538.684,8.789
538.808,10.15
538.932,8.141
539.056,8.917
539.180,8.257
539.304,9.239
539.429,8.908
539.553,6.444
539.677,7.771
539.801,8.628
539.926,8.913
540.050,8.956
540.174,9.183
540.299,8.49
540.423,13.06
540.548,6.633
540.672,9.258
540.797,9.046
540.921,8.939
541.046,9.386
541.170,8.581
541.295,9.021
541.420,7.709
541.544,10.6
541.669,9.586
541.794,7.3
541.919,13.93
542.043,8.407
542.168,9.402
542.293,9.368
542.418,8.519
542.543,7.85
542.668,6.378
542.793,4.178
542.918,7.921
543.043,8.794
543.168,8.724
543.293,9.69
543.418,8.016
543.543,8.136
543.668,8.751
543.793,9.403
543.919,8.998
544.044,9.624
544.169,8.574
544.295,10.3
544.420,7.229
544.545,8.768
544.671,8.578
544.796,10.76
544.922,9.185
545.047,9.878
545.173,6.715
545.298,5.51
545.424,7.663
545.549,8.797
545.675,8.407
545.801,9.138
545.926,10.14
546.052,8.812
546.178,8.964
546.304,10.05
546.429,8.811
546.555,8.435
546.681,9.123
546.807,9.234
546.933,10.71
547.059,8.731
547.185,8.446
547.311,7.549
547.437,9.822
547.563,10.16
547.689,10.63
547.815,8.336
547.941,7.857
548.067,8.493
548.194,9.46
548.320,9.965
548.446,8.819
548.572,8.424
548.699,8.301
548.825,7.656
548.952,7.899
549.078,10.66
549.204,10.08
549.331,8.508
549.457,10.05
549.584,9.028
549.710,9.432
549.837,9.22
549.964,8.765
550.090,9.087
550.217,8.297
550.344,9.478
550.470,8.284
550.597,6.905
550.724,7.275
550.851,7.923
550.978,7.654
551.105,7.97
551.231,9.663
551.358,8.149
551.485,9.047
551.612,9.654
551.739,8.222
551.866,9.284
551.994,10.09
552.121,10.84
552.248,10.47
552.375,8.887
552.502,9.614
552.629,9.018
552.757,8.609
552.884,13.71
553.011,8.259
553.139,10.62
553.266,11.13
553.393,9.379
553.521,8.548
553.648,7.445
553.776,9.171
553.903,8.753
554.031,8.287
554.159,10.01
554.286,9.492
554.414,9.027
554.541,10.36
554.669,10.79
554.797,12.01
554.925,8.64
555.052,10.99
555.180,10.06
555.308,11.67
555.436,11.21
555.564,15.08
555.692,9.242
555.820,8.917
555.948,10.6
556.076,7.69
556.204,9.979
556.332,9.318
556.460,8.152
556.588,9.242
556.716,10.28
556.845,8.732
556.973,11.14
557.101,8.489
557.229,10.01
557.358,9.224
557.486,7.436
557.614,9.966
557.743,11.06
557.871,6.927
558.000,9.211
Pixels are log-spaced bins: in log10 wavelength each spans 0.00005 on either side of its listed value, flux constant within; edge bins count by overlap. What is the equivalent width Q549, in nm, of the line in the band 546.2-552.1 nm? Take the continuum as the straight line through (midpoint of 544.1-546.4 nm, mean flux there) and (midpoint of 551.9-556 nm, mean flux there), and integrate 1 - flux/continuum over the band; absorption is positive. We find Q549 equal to 0.248 nm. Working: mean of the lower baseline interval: 8.75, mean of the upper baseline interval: 10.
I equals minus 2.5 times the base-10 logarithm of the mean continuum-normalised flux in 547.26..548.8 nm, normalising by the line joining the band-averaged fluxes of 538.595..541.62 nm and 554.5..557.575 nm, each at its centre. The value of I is 0.050 mag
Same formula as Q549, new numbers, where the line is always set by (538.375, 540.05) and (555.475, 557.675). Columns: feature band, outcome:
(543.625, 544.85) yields -0.11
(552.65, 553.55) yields -0.08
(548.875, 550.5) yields -0.04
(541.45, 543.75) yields -0.14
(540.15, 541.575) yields -0.21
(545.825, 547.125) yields -0.11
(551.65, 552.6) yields -0.05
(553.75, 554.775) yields -0.02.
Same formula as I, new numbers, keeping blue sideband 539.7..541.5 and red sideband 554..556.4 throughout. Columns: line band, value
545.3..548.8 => 0.07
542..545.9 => 0.10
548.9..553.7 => 0.08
